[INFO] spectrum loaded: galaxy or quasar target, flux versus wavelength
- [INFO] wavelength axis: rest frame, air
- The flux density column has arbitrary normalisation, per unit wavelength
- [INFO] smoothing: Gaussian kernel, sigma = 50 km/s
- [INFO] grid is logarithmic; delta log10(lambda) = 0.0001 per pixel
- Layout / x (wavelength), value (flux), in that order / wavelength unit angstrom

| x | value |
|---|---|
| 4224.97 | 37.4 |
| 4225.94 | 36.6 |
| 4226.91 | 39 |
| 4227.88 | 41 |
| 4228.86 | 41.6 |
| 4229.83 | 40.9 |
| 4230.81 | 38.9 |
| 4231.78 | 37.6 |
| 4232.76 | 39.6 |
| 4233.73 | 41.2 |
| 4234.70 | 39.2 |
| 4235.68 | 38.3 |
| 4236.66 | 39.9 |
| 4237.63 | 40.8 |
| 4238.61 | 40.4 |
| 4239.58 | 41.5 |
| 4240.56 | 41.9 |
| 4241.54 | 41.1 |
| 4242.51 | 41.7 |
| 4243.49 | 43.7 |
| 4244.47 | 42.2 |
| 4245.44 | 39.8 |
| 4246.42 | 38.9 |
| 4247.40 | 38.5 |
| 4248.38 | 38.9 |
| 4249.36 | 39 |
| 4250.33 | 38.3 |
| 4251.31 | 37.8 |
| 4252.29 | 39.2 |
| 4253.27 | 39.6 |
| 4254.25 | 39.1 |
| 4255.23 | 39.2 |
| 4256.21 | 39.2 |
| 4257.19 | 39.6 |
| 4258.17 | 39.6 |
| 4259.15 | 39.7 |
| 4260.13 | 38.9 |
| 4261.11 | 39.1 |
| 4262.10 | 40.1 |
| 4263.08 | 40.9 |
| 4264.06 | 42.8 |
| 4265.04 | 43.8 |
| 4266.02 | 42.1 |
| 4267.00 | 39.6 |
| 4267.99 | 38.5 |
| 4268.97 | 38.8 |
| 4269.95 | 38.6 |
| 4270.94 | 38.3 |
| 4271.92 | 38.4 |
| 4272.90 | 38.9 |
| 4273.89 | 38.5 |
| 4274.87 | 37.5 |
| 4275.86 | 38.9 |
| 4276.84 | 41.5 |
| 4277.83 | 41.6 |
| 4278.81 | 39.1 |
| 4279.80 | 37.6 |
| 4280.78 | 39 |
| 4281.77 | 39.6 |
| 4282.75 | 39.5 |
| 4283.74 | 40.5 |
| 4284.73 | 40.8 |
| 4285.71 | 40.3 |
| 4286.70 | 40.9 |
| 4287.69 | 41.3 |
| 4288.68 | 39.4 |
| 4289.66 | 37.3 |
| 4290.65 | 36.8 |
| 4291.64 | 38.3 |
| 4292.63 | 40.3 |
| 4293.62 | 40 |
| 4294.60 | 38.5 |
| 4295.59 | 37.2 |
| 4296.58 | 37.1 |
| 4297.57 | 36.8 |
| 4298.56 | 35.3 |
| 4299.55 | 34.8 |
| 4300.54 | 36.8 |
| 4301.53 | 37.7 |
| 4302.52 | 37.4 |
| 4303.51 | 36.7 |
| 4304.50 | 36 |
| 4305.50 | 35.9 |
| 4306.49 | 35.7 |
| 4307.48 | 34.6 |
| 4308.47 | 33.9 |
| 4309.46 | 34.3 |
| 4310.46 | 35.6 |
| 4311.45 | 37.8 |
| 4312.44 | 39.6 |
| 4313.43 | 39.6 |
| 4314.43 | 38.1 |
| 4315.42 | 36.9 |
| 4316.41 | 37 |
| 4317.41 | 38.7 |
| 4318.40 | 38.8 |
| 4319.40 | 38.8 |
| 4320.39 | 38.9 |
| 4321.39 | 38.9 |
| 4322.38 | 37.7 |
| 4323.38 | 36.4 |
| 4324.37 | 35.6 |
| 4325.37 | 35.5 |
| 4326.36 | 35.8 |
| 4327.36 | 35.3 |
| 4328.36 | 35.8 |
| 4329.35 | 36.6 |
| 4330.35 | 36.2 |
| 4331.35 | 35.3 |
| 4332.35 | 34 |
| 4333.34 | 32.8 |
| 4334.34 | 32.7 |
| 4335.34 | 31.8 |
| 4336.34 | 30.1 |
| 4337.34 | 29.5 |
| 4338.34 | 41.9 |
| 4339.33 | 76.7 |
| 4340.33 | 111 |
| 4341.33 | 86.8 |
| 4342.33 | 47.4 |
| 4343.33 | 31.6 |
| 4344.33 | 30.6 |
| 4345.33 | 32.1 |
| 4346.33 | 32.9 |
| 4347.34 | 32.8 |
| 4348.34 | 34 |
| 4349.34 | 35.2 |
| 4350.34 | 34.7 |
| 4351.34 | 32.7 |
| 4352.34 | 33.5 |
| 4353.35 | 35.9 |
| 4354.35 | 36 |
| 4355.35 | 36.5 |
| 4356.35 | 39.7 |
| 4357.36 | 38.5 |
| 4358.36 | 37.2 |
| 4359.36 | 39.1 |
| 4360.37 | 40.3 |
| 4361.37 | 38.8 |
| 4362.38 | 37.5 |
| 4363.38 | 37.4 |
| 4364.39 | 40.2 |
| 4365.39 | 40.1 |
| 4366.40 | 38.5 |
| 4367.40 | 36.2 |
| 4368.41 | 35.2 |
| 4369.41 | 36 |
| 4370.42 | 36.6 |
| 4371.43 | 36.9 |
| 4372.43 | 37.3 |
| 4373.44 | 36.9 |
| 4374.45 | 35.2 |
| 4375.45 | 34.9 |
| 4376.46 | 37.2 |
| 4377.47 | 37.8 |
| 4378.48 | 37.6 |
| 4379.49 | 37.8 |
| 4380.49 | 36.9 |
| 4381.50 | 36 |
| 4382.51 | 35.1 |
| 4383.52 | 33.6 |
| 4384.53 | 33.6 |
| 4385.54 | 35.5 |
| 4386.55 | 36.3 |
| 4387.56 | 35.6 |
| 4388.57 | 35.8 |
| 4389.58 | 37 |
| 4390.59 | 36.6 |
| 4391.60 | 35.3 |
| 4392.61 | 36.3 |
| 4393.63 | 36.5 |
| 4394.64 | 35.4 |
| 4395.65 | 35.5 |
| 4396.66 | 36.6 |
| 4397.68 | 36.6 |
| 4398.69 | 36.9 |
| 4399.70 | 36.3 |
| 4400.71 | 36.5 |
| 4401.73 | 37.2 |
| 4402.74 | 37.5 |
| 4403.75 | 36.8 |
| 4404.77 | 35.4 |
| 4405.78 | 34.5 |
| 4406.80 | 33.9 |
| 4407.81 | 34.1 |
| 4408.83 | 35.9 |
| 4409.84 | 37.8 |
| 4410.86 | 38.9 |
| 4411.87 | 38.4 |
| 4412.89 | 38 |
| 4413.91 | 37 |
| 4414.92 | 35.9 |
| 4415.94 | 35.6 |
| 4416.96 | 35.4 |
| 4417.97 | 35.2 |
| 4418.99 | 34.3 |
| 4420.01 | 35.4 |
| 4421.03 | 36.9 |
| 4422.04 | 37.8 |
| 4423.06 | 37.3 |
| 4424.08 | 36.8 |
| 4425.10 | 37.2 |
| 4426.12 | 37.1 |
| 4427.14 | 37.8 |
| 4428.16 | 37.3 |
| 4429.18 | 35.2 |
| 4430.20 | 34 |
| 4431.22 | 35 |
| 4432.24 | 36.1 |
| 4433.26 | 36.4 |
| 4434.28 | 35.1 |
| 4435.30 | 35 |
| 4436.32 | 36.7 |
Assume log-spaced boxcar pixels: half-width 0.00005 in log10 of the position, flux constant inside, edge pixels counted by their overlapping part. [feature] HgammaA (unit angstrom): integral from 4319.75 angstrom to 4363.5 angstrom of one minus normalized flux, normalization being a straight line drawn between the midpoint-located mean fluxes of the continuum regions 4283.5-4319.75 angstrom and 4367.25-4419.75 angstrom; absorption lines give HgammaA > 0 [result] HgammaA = -2.99 angstrom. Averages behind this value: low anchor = 37.7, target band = 39.6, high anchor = 36.2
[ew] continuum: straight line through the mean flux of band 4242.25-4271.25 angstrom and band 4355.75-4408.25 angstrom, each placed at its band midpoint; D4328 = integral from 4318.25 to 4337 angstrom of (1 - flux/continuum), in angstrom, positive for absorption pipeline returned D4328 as 1.2 angstrom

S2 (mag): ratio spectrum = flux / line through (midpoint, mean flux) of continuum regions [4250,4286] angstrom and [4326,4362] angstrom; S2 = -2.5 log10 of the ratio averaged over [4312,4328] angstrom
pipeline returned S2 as 0.065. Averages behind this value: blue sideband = 39.6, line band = 37.6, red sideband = 40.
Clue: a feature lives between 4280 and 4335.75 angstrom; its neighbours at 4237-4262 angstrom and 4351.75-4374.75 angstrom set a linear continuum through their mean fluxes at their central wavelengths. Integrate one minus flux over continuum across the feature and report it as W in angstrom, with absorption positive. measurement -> 2.0 angstrom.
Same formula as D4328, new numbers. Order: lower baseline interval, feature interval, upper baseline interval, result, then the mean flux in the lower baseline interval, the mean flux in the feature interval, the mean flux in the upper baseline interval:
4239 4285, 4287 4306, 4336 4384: 1.0 angstrom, 39.8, 37.6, 39.7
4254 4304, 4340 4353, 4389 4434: -1.9 angstrom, 39.1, 43.2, 36.3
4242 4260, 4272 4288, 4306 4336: -0.6 angstrom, 39.7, 39.7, 36.3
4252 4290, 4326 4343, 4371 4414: -3.3 angstrom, 39.7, 45.2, 36.3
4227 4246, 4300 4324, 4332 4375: 1.7 angstrom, 40.6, 37.1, 39.8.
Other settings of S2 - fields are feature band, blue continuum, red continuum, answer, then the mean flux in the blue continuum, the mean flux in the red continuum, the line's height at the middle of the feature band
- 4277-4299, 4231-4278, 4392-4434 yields 0.002 mag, 39.8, 36.3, 39.1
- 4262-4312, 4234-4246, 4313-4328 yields 0.012 mag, 40.9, 37.4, 38.9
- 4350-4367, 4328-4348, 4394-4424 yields 0.097 mag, 42.9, 36.3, 41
